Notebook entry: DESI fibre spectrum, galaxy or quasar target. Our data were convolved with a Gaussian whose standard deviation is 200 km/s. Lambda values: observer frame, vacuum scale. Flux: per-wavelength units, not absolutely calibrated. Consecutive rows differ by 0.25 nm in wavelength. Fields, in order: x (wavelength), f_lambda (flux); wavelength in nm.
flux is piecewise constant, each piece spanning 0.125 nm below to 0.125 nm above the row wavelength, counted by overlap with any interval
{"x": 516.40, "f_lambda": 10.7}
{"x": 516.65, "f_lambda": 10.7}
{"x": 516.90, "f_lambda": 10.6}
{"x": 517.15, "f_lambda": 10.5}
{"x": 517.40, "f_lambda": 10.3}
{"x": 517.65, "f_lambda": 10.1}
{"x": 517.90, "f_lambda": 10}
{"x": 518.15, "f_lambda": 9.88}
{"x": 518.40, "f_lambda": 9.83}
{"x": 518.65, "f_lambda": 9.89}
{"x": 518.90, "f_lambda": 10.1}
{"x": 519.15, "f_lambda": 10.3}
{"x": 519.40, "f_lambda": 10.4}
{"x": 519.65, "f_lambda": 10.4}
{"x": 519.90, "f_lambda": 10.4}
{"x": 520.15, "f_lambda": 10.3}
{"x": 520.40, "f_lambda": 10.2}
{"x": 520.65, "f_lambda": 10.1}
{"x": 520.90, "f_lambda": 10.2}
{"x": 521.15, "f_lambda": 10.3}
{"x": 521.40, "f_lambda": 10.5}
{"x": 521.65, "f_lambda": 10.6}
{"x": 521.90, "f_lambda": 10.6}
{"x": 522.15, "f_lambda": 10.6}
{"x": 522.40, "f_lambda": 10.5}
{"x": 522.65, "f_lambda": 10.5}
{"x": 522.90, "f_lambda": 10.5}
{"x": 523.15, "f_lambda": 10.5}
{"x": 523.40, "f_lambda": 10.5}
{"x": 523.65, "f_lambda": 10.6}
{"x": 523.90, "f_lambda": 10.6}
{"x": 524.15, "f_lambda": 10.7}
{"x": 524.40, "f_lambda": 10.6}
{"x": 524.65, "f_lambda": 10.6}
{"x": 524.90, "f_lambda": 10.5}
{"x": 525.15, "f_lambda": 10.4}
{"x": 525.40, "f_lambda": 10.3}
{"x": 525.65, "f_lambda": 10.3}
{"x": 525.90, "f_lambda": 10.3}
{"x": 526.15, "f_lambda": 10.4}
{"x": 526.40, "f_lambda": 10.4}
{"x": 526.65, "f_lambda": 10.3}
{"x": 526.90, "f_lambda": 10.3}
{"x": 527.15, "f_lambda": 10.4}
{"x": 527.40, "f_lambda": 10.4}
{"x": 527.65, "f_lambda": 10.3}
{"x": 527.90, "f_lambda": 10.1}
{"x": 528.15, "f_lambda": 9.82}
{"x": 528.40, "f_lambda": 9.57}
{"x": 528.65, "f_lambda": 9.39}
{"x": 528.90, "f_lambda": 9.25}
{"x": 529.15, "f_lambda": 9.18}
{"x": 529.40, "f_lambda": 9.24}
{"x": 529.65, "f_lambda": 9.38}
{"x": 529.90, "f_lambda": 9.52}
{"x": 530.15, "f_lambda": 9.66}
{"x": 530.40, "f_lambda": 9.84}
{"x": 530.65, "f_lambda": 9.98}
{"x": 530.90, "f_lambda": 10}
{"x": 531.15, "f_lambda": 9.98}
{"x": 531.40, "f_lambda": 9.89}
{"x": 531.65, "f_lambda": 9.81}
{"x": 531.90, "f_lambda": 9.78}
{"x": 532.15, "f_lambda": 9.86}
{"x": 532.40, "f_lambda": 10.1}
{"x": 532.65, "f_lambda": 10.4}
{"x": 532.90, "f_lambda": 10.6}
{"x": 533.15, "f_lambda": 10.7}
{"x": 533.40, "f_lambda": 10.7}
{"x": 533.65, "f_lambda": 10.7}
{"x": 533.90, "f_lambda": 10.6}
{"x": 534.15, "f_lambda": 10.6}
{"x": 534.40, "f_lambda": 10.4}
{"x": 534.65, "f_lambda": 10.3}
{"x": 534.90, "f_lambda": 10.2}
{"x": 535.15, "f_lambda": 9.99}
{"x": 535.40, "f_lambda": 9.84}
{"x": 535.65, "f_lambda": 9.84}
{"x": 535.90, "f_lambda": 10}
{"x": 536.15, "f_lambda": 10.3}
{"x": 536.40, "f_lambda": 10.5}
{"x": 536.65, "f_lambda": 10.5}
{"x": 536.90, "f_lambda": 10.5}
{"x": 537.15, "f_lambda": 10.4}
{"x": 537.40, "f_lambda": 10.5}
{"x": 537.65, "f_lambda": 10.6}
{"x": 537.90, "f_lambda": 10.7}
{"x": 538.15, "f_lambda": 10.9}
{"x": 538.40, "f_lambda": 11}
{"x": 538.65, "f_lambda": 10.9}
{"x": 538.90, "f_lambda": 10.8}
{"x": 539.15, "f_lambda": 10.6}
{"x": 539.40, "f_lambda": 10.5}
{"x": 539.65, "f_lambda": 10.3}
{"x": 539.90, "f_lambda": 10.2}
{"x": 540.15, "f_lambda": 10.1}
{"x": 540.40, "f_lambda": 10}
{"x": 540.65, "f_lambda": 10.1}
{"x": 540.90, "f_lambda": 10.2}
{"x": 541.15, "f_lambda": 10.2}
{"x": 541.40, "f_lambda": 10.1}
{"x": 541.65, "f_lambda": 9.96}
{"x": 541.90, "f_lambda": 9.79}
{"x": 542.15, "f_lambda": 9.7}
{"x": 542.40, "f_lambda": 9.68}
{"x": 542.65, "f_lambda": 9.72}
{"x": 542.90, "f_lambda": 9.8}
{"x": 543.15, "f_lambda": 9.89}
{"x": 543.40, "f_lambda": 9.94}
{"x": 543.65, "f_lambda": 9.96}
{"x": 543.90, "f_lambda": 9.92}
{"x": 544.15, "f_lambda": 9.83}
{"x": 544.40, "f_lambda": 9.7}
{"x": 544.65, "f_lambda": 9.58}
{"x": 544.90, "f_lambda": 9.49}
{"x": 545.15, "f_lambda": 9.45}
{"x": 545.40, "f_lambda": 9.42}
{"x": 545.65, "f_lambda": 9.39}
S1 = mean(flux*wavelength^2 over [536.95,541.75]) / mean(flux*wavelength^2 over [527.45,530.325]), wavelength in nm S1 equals 1.13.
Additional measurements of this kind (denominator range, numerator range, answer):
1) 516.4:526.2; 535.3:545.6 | 1.05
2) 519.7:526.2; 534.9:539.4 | 1.06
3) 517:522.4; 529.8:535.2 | 1.04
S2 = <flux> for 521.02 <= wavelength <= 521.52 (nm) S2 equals 10.4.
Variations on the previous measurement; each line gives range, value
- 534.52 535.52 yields 10.1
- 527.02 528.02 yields 10.3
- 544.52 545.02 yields 9.54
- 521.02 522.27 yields 10.5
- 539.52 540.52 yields 10.2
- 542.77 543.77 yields 9.9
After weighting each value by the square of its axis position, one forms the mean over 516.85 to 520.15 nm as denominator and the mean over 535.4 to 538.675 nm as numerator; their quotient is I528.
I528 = 1.10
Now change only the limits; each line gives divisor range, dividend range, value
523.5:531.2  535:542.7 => 1.07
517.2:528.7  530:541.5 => 1.05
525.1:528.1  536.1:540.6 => 1.07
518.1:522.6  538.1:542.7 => 1.07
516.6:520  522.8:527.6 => 1.05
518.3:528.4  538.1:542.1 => 1.06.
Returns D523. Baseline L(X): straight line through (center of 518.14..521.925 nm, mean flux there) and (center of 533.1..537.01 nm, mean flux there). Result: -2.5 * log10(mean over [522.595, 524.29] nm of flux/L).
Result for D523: -0.030 mag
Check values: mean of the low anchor 10.3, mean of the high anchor 10.3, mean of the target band 10.6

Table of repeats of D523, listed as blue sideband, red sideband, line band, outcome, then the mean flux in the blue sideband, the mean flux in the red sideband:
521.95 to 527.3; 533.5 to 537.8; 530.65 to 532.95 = 0.04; 10.5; 10.3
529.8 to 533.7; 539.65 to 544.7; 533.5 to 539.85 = -0.05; 10.1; 9.93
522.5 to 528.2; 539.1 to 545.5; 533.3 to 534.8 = -0.04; 10.4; 9.92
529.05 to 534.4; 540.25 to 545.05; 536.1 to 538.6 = -0.07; 10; 9.87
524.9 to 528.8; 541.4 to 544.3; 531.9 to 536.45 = -0.03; 10.2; 9.85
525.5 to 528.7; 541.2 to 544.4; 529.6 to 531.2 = 0.04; 10.2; 9.86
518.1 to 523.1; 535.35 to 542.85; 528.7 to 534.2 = 0.03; 10.3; 10.3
